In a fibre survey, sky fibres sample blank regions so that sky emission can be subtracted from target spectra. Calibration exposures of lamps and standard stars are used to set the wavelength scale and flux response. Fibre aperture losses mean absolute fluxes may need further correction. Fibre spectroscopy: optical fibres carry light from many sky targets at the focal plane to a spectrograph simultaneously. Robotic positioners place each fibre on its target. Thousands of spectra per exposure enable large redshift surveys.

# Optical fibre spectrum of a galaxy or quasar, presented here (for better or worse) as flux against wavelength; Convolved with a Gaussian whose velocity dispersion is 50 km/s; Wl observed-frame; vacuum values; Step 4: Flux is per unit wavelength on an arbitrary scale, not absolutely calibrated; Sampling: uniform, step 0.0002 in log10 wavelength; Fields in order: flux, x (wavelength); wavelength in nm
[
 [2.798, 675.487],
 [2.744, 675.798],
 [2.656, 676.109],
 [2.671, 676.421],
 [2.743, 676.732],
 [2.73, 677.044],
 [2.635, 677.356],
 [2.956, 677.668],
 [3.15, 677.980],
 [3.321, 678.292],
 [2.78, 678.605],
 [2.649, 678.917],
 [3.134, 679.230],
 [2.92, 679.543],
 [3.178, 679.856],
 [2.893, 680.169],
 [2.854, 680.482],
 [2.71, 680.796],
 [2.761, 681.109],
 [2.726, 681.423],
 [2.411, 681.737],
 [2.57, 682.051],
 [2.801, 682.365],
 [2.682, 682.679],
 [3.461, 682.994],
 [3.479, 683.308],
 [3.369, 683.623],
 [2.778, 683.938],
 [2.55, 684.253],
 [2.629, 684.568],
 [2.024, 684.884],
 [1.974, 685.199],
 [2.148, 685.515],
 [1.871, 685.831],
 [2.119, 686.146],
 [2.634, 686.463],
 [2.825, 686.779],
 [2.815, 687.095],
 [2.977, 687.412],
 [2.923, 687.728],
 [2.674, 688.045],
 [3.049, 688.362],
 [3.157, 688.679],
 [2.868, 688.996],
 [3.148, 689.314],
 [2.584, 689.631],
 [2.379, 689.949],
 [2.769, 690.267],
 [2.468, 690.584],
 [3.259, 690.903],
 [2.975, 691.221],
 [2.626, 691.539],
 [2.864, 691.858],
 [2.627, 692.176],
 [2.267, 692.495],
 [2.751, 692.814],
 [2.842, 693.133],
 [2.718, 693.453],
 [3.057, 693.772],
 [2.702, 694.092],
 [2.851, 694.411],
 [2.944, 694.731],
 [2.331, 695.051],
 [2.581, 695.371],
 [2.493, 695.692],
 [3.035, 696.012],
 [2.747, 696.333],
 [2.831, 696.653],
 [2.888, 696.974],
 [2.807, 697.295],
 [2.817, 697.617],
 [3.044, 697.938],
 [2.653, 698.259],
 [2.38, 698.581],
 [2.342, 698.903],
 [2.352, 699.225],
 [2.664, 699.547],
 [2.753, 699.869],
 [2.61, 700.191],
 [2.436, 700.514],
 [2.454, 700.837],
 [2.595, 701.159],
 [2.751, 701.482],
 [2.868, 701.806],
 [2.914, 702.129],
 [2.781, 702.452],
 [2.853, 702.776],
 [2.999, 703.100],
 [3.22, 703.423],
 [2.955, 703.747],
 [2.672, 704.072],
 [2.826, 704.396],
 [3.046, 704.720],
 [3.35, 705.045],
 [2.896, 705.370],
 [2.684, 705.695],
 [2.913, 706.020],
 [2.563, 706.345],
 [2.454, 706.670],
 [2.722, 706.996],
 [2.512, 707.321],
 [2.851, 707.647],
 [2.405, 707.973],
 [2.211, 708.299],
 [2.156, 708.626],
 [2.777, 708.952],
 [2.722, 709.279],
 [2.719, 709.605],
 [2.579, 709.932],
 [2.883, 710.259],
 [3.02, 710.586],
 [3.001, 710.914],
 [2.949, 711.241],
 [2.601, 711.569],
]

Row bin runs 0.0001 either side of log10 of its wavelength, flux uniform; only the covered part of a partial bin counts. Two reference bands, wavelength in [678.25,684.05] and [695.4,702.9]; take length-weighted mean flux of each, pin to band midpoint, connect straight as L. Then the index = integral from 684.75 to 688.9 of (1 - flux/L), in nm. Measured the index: 0.41 nm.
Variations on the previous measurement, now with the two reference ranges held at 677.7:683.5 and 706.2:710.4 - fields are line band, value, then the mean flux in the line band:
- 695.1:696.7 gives 0.02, 2.7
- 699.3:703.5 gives -0.13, 2.74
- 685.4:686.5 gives 0.27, 2.15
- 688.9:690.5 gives 0.04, 2.73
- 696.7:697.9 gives -0.06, 2.86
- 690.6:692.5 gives 0.00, 2.79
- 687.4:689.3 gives -0.09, 2.95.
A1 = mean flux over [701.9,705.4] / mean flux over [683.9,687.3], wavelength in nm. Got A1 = 1.2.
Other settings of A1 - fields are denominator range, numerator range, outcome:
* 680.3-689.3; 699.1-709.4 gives 1.00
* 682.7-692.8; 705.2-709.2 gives 0.96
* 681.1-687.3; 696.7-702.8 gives 1.02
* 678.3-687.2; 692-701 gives 0.99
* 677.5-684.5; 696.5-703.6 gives 0.94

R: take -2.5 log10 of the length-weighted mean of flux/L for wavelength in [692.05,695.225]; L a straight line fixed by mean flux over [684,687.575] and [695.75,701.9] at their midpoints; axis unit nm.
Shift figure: -0.05 mag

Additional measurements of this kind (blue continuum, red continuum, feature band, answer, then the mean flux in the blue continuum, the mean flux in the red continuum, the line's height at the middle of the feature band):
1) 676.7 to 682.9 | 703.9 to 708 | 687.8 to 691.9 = -0.01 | 2.84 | 2.77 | 2.81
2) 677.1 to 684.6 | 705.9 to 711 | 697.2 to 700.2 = 0.04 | 2.89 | 2.65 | 2.74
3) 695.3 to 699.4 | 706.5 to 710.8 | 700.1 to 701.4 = 0.06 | 2.69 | 2.62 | 2.67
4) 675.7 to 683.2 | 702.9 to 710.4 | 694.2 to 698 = 0.00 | 2.84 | 2.74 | 2.78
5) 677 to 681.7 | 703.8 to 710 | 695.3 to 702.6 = 0.02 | 2.88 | 2.69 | 2.75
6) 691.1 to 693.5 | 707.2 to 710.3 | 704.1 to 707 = -0.09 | 2.7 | 2.57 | 2.6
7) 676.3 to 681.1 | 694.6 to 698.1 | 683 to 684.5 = -0.08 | 2.89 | 2.77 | 2.85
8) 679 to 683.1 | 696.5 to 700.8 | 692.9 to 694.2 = -0.05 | 2.84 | 2.65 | 2.71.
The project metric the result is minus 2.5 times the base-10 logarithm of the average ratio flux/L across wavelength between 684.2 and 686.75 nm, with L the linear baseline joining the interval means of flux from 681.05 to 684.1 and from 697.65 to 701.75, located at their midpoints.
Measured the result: 0.25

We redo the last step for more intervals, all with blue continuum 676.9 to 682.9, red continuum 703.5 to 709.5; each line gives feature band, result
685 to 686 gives 0.370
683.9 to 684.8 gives 0.095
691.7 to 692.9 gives 0.065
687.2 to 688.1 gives -0.028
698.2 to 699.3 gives 0.141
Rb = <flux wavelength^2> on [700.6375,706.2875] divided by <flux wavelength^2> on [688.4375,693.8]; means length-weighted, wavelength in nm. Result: 1.1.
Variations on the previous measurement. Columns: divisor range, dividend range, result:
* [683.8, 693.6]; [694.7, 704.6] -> 1.06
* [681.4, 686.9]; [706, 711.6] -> 1.10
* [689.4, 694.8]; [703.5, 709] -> 1.03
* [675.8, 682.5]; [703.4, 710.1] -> 1.04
